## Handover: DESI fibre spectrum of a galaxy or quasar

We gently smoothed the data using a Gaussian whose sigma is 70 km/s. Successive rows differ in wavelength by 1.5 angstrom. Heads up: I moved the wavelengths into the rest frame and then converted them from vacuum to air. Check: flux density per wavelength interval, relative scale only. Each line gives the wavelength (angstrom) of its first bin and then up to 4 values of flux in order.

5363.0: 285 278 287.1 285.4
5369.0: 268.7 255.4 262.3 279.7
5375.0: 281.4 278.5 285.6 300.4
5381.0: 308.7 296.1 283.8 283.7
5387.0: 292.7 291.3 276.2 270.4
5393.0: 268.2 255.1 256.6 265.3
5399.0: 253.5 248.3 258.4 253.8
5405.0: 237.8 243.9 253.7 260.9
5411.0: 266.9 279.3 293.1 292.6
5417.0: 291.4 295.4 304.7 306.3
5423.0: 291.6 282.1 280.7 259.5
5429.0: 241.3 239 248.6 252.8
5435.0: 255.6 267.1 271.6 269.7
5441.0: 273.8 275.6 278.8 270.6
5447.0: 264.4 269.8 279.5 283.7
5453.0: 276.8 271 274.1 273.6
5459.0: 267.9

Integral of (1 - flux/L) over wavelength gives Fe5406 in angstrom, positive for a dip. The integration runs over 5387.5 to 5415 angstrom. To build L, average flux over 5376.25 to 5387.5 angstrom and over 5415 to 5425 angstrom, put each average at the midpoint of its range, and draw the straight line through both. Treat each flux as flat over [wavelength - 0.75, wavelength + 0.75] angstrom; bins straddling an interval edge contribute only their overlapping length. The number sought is 2.81 angstrom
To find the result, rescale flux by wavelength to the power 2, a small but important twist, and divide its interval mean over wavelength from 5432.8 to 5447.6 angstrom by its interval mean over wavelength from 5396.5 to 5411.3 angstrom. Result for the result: 1.07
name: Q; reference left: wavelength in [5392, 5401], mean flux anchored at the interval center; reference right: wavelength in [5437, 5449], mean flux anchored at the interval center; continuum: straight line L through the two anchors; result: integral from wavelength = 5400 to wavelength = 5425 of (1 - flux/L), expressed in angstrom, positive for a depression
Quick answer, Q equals -1.1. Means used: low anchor 258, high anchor 272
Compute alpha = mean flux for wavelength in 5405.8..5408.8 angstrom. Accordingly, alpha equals 249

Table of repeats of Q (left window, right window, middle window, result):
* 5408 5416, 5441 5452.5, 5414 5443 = 0.1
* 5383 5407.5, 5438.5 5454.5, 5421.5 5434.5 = 0.3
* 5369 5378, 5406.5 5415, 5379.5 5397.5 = -0.6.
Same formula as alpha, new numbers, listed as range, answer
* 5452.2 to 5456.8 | 274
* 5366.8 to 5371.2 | 270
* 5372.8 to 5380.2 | 285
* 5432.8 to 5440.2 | 263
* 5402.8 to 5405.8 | 246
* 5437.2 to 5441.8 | 272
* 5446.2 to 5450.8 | 271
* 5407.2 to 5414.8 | 271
